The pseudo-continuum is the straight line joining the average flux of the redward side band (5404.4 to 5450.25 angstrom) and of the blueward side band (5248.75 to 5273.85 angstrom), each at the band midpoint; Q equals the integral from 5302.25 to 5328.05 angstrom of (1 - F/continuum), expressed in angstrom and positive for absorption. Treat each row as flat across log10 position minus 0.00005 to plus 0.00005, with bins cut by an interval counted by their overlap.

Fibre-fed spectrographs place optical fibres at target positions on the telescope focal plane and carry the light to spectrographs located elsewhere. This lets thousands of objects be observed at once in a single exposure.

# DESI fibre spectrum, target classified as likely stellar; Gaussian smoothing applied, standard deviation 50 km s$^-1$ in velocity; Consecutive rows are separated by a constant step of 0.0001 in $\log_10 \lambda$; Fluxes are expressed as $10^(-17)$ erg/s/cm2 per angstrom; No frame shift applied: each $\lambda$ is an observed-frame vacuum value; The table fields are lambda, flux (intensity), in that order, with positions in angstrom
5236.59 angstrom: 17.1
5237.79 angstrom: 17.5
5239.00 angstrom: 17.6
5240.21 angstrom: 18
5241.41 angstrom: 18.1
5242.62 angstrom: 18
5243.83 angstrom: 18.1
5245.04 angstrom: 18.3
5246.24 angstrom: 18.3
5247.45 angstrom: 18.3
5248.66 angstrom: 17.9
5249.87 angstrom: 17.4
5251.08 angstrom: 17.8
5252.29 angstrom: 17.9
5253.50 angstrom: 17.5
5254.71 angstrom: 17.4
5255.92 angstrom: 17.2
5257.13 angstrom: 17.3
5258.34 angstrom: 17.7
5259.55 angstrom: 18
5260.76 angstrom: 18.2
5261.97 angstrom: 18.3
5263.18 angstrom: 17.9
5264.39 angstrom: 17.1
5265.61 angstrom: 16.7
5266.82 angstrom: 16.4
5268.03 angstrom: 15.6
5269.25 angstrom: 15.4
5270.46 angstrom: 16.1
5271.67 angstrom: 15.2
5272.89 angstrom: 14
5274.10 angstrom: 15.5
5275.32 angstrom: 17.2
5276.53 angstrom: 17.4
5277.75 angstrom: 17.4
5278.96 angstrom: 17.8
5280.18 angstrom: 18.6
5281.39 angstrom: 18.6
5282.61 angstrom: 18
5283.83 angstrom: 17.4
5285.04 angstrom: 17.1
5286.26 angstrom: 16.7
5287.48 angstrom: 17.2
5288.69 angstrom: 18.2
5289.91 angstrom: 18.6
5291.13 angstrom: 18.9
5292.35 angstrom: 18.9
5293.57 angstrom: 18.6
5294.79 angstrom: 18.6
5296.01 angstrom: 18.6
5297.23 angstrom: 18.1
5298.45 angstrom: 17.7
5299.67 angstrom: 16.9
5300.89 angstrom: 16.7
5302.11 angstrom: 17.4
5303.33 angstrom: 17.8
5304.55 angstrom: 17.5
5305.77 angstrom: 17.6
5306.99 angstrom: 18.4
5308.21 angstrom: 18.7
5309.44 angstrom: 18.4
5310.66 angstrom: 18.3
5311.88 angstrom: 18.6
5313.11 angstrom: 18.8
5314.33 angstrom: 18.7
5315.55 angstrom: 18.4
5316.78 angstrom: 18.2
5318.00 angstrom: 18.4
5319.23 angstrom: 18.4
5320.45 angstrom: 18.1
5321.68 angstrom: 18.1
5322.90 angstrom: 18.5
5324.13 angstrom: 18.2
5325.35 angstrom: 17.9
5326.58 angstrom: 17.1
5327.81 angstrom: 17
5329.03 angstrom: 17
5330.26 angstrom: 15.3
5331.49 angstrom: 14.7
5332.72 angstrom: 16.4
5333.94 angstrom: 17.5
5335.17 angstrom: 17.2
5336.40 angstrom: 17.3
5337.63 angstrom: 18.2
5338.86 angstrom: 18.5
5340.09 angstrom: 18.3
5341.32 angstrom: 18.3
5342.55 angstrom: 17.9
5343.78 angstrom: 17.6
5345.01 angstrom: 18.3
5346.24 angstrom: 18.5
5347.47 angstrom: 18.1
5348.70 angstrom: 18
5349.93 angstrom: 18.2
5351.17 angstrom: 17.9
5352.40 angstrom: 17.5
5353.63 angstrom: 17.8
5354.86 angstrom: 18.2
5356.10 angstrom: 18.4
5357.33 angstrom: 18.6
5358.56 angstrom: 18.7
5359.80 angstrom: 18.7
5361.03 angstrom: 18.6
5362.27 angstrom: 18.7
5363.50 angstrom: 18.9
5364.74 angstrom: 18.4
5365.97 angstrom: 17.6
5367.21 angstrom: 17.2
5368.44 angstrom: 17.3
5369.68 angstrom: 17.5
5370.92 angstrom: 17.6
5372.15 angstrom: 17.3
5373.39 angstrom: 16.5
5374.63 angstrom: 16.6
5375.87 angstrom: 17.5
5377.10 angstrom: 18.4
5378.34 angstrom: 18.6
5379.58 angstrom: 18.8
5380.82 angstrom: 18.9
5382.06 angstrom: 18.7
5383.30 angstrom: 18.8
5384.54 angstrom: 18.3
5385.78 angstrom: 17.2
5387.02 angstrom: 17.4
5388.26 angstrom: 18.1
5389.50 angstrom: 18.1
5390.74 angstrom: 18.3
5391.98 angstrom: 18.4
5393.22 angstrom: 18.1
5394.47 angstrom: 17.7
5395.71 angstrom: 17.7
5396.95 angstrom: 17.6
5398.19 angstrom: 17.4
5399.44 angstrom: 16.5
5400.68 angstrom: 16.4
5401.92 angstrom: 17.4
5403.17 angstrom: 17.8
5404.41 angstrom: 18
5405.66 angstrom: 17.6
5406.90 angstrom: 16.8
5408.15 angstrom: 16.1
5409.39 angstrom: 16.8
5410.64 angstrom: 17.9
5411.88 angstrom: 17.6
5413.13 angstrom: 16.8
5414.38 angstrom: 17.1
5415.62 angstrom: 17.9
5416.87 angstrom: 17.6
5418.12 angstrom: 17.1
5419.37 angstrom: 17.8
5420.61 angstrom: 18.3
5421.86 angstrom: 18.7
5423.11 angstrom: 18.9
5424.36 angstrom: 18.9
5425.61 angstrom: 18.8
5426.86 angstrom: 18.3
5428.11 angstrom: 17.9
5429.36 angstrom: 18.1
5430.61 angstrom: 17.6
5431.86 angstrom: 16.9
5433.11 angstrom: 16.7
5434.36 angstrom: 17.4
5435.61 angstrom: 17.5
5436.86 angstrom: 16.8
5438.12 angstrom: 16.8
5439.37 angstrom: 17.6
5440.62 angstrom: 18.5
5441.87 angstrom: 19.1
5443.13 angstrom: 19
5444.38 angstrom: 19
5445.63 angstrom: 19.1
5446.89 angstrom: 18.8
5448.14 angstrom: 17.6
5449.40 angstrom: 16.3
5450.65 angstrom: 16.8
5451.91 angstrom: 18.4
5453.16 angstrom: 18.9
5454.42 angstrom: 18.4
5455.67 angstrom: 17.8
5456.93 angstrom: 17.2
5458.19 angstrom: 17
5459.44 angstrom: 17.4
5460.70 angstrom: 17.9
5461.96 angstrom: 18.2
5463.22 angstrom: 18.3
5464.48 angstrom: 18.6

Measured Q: -1.4 angstrom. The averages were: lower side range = 17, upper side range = 17.8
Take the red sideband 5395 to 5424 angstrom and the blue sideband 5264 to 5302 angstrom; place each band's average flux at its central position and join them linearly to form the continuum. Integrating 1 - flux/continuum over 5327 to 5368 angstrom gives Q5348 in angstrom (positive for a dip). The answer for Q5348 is -0.99 angstrom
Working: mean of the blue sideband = 17.3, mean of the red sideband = 17.5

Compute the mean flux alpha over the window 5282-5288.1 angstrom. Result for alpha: 17.3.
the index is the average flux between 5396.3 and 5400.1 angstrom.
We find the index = 17.2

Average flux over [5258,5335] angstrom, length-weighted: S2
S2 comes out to 17.5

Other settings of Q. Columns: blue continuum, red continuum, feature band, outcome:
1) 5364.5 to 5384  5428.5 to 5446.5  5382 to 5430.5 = 0.3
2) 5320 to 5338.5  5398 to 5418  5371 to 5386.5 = -0.7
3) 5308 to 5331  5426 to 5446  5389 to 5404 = 0.3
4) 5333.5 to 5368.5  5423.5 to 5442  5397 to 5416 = 0.7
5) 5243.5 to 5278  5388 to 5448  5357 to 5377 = -0.3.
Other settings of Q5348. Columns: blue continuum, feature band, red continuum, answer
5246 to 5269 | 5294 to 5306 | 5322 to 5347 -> -0.2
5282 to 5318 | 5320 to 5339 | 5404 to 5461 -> 0.7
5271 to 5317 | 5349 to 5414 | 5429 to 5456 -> 0.1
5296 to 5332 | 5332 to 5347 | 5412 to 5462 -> 0.0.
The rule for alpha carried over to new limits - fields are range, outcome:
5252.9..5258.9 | 17.4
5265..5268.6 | 16.2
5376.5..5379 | 18.5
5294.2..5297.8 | 18.4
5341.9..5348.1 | 18.1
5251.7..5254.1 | 17.7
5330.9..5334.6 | 16.2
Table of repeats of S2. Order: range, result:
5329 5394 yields 17.9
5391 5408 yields 17.5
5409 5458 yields 17.9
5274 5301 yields 17.8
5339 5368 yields 18.2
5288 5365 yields 18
